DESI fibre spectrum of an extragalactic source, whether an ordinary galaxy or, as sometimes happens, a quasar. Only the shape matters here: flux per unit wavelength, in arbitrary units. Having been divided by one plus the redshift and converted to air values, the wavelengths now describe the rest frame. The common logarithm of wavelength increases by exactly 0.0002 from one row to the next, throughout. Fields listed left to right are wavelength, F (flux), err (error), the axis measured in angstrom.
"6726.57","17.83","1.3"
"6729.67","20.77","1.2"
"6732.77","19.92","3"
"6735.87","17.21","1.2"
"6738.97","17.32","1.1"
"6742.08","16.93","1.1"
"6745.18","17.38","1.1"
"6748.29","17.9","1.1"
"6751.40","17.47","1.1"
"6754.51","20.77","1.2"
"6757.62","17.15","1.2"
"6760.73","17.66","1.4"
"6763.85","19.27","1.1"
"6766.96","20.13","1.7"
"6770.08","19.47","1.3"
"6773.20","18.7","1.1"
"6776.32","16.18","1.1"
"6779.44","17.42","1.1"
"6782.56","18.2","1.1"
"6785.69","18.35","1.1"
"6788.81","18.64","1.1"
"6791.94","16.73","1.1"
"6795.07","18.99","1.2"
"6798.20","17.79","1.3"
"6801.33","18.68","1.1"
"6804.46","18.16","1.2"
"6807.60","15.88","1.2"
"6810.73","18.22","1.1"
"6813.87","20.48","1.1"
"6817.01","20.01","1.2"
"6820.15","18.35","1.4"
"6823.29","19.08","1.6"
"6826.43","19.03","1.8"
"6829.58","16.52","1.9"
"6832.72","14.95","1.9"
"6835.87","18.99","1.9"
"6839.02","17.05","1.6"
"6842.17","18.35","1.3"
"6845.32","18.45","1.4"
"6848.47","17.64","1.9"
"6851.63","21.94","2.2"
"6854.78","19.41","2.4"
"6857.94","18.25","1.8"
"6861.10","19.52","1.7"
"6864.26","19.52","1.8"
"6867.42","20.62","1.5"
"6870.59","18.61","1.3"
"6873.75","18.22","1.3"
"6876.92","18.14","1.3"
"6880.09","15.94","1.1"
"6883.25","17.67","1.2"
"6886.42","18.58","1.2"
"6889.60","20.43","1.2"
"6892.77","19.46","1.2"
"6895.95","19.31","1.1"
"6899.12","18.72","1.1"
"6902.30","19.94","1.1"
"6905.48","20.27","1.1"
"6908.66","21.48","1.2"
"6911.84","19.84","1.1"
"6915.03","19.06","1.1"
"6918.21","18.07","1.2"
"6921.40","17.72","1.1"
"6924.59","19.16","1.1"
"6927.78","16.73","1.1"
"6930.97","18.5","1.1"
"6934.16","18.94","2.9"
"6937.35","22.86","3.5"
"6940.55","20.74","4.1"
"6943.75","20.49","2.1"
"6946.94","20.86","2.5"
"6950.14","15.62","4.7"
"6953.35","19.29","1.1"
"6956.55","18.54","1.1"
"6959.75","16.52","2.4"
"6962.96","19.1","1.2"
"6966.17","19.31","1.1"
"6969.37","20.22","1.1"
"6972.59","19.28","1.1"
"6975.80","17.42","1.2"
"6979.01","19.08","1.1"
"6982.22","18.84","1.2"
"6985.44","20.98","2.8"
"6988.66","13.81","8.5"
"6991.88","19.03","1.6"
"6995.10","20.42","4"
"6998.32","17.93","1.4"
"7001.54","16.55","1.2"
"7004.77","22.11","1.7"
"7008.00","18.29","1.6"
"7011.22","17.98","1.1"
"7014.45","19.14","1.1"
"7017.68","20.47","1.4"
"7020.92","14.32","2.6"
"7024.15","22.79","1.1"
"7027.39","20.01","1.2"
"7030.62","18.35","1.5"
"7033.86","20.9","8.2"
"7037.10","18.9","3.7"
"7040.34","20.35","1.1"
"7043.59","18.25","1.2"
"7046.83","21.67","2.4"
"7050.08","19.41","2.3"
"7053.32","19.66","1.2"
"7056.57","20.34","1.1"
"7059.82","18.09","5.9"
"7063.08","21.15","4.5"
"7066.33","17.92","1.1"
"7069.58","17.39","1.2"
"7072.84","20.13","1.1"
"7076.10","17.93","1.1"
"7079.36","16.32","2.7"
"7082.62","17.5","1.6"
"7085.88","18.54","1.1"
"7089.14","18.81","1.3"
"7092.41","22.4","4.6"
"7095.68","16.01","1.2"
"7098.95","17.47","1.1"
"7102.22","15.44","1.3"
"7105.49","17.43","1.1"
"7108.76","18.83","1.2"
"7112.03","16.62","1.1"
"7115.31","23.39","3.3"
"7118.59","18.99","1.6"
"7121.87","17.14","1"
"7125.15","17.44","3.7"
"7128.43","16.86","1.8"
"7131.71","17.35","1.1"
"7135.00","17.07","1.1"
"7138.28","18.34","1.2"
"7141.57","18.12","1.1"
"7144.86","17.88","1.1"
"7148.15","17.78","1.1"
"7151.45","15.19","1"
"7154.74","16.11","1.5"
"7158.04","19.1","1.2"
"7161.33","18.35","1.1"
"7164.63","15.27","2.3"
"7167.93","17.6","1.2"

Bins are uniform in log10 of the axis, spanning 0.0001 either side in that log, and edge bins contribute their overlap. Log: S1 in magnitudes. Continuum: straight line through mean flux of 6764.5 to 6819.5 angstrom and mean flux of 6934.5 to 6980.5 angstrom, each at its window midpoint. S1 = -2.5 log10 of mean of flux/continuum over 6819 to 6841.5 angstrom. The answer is 0.05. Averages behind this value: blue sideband 18.4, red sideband 19.2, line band 17.7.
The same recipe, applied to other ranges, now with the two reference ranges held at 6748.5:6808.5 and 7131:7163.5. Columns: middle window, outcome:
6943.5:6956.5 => -0.058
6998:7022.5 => -0.037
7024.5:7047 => -0.122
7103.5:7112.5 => -0.007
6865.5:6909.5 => -0.062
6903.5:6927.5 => -0.075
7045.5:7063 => -0.129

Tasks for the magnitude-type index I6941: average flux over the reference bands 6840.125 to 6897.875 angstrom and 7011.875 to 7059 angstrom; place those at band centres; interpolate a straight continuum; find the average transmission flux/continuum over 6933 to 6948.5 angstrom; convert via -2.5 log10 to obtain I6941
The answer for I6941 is -0.09 mag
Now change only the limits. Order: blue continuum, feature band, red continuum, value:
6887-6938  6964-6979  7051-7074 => 0.013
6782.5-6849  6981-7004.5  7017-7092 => 0.026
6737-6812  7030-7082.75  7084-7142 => -0.059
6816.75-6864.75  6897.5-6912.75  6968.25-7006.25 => -0.081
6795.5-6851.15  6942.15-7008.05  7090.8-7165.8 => -0.046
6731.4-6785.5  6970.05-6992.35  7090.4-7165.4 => -0.026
